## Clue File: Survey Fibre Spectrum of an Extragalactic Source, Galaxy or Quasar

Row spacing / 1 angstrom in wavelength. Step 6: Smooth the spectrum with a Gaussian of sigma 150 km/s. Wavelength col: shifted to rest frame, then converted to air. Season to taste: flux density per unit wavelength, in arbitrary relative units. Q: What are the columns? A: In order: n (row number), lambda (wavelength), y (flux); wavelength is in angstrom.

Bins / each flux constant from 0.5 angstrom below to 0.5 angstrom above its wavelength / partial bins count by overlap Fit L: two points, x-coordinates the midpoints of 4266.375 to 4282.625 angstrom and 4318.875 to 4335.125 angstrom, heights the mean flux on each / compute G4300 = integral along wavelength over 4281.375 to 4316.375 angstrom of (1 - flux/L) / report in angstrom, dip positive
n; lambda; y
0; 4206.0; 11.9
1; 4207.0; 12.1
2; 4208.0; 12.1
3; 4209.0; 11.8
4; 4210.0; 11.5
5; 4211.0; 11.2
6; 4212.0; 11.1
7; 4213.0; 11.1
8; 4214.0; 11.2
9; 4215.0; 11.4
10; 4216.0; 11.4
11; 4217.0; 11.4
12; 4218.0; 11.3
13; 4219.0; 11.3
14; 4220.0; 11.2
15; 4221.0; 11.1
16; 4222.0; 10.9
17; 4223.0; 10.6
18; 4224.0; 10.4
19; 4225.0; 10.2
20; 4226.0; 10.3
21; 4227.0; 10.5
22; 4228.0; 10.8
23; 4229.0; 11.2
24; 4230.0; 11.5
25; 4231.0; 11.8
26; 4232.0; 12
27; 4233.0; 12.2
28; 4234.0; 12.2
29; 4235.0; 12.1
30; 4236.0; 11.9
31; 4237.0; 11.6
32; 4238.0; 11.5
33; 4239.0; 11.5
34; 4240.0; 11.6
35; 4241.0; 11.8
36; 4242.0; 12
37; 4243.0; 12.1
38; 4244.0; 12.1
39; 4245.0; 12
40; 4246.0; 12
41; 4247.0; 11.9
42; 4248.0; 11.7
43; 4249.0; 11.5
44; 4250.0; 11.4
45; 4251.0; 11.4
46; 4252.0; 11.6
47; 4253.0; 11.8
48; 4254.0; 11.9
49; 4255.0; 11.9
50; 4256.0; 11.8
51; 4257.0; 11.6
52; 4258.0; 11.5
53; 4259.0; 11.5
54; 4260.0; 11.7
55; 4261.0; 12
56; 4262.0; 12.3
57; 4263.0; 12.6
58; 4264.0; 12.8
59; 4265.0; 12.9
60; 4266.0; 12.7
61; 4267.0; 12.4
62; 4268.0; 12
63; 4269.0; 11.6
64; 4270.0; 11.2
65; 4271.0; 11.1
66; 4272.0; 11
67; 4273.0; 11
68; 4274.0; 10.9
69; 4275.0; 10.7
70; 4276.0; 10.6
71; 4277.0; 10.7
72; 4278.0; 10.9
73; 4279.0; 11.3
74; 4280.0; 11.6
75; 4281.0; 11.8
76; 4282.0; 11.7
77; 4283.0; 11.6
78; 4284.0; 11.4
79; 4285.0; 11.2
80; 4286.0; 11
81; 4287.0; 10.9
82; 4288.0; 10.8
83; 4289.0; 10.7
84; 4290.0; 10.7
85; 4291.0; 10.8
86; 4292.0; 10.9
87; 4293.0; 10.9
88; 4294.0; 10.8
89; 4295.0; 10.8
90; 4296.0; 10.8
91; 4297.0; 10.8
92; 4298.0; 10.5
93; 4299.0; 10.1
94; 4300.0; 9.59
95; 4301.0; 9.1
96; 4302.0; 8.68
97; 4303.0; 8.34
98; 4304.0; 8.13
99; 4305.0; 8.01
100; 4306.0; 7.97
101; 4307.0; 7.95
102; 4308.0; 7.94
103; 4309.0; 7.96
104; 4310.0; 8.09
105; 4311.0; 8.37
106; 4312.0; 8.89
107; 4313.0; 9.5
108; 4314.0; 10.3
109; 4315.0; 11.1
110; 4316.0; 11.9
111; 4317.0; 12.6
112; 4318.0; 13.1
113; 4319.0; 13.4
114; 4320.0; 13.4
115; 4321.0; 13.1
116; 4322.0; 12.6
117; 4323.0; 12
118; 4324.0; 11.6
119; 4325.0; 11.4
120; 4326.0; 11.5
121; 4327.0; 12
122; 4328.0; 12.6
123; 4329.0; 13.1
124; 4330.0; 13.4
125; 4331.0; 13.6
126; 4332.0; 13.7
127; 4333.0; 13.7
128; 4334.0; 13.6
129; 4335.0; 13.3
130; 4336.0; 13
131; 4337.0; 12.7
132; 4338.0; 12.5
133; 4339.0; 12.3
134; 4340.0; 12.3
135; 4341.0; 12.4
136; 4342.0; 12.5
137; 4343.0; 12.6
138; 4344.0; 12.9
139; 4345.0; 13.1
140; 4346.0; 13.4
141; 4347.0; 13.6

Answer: 5.9 angstrom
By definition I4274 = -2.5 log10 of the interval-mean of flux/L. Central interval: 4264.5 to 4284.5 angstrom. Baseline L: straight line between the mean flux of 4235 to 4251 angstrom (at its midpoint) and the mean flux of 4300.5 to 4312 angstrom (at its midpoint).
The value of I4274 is -0.15 mag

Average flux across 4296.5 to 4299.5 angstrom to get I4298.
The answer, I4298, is 10.5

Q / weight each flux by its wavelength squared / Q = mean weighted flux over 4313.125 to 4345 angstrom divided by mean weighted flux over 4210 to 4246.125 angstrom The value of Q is 1.2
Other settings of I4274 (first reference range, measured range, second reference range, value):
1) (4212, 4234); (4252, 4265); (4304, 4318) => -0.149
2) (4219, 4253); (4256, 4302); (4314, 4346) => 0.074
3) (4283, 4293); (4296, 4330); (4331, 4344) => 0.141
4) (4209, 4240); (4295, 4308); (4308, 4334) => 0.254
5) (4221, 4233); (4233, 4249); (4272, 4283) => -0.079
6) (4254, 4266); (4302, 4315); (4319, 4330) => 0.397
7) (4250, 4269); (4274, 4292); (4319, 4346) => 0.109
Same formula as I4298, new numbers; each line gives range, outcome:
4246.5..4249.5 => 11.7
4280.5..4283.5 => 11.7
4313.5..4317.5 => 11.5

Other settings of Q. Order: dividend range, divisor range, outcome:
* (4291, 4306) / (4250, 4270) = 0.83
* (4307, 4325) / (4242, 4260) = 0.95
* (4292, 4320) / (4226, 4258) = 0.88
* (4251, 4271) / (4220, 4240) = 1.07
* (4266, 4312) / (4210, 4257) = 0.93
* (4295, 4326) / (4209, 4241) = 0.95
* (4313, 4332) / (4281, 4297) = 1.14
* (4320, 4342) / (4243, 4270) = 1.10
